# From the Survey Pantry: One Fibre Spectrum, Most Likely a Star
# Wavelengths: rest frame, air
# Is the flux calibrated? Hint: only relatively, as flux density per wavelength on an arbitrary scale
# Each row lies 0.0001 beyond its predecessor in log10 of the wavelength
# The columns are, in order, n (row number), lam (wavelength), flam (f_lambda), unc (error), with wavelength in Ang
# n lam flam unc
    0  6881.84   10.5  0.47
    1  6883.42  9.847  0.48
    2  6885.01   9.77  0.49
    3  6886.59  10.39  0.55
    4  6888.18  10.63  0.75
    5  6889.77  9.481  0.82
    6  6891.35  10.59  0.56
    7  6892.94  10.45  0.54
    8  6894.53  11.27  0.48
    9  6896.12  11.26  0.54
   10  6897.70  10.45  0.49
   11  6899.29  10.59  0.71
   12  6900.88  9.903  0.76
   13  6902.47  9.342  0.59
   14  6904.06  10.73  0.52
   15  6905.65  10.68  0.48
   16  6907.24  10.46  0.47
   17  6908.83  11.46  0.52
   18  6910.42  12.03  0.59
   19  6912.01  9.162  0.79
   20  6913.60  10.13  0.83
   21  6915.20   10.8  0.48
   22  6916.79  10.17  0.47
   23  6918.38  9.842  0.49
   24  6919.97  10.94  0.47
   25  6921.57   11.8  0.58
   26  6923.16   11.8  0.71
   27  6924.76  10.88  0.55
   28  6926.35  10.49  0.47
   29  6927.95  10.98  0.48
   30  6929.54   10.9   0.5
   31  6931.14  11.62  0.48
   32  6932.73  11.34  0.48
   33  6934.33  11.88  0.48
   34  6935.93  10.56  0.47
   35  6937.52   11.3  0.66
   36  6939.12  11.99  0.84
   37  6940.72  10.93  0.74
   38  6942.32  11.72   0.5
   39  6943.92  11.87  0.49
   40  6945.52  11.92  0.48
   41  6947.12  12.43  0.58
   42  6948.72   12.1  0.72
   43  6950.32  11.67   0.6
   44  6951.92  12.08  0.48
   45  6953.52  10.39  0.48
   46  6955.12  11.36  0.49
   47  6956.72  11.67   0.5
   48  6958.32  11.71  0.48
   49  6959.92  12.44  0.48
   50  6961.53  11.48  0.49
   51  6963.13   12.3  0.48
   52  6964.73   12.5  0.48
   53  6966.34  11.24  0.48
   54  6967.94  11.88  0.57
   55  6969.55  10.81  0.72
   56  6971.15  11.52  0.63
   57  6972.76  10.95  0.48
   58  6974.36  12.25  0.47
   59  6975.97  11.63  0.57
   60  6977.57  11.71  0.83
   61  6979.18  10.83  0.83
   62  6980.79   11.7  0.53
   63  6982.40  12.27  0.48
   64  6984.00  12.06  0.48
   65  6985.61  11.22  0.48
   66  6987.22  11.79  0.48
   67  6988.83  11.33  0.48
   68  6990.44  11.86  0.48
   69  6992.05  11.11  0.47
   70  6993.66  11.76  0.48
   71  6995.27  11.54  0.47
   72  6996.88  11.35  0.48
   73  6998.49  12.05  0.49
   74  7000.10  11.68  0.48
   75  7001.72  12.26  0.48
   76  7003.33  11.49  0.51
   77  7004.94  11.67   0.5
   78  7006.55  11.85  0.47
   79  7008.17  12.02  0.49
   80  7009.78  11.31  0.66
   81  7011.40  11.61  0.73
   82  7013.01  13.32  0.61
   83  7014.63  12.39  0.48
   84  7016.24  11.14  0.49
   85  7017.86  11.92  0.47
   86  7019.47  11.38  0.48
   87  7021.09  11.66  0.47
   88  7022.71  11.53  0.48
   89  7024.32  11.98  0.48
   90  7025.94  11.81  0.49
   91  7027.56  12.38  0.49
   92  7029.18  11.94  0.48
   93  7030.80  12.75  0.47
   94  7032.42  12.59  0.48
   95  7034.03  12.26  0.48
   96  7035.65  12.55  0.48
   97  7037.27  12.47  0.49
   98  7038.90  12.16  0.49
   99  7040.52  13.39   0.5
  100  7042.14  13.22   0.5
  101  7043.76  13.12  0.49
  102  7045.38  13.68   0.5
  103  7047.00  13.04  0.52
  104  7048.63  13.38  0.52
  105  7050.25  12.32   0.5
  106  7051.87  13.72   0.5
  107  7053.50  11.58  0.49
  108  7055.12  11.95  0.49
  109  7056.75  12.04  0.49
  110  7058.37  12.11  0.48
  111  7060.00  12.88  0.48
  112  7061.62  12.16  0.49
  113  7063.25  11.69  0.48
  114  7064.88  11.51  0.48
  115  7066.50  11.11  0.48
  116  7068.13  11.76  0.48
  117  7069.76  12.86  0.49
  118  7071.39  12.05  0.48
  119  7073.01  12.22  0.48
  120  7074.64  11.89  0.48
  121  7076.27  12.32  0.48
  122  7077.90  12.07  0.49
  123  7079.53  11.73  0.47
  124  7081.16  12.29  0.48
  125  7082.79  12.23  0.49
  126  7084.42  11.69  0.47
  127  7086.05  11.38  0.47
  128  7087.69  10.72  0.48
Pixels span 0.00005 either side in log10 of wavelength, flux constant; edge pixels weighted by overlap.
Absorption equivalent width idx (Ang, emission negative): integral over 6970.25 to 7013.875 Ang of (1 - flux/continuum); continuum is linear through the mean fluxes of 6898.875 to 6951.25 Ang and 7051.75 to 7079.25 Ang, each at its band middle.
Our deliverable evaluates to -0.7 Ang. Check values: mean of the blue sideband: 11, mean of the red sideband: 12.1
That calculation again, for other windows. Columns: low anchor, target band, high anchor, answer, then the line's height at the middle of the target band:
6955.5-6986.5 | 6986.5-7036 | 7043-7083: 0.36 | 12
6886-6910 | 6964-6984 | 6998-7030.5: -0.37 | 11.4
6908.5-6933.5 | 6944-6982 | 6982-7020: -1.14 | 11.3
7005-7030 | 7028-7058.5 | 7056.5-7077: -1.76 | 12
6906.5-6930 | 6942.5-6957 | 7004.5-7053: -0.63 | 11.2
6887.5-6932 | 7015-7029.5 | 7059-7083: -0.16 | 11.6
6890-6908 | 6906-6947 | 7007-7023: -1.09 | 10.8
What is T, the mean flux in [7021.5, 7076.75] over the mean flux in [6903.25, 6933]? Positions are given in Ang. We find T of 1.1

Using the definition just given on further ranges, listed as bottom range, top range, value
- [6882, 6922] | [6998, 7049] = 1.17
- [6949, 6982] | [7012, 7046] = 1.06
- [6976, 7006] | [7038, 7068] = 1.07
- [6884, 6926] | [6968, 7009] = 1.10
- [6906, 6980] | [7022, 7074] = 1.09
